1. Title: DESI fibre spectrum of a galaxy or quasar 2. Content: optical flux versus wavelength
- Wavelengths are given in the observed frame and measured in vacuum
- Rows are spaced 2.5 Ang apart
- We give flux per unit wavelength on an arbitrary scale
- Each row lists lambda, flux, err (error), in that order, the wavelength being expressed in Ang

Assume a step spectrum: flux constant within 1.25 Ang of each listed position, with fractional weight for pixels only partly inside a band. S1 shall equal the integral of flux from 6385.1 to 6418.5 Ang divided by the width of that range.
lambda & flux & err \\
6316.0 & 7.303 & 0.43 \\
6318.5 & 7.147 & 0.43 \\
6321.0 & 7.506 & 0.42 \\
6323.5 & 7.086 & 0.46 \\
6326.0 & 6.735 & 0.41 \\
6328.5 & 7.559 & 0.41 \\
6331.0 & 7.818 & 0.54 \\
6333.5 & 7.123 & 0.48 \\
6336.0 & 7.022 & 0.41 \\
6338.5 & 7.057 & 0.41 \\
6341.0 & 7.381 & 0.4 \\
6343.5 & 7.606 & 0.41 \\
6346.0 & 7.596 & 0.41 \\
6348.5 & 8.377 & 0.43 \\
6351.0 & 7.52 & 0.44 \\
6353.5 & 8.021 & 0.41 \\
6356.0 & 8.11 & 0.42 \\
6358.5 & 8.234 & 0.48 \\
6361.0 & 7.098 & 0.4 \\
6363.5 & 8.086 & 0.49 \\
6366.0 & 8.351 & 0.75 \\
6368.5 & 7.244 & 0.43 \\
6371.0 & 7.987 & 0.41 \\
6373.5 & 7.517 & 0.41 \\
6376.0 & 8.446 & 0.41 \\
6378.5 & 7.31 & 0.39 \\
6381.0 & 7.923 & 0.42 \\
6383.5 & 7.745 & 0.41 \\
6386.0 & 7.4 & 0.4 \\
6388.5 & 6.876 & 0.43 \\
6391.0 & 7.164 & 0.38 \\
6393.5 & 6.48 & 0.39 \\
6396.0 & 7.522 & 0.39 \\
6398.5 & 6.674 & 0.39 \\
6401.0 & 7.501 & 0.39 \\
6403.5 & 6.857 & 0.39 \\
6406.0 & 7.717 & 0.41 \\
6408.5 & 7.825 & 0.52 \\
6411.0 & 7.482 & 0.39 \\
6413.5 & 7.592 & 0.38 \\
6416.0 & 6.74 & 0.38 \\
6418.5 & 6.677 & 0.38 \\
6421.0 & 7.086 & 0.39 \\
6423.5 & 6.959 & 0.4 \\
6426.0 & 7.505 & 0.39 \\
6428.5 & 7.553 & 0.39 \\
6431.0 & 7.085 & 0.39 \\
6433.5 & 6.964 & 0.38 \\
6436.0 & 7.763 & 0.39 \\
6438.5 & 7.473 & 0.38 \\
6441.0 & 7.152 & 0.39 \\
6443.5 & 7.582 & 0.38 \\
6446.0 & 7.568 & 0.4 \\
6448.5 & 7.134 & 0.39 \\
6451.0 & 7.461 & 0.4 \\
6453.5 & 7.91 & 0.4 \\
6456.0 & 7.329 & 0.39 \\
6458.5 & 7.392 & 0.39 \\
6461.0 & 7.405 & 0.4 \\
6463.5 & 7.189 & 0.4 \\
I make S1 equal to 7.2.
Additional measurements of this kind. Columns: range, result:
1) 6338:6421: 7.52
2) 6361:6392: 7.65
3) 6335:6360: 7.69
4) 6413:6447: 7.25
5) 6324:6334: 7.31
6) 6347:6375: 7.87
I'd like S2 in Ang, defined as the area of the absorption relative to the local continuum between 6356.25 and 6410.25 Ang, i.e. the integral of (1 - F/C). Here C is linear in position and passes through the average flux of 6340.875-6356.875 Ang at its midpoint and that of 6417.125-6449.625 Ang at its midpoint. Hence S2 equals 0.5 Ang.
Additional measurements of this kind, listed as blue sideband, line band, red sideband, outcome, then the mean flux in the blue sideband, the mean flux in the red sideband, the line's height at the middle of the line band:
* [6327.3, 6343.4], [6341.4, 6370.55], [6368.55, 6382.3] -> -1.00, 7.35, 7.78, 7.57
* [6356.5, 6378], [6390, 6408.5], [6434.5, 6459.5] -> 1.26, 7.86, 7.47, 7.7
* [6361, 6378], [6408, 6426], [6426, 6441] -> 0.72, 7.85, 7.36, 7.49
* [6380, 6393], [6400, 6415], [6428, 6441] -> -0.28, 7.36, 7.34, 7.35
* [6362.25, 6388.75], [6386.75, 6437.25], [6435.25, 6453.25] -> 2.62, 7.75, 7.46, 7.6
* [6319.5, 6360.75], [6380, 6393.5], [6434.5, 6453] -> 0.32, 7.53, 7.46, 7.5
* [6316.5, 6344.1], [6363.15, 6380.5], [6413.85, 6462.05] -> -1.32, 7.27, 7.31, 7.28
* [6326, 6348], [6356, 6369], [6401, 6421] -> -0.91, 7.39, 7.27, 7.35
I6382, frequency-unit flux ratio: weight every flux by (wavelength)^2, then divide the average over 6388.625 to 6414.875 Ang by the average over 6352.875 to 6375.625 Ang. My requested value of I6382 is 0.93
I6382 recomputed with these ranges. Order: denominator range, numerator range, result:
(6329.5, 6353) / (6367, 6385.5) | 1.04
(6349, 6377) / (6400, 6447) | 0.95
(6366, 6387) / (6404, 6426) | 0.95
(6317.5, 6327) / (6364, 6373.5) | 1.12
